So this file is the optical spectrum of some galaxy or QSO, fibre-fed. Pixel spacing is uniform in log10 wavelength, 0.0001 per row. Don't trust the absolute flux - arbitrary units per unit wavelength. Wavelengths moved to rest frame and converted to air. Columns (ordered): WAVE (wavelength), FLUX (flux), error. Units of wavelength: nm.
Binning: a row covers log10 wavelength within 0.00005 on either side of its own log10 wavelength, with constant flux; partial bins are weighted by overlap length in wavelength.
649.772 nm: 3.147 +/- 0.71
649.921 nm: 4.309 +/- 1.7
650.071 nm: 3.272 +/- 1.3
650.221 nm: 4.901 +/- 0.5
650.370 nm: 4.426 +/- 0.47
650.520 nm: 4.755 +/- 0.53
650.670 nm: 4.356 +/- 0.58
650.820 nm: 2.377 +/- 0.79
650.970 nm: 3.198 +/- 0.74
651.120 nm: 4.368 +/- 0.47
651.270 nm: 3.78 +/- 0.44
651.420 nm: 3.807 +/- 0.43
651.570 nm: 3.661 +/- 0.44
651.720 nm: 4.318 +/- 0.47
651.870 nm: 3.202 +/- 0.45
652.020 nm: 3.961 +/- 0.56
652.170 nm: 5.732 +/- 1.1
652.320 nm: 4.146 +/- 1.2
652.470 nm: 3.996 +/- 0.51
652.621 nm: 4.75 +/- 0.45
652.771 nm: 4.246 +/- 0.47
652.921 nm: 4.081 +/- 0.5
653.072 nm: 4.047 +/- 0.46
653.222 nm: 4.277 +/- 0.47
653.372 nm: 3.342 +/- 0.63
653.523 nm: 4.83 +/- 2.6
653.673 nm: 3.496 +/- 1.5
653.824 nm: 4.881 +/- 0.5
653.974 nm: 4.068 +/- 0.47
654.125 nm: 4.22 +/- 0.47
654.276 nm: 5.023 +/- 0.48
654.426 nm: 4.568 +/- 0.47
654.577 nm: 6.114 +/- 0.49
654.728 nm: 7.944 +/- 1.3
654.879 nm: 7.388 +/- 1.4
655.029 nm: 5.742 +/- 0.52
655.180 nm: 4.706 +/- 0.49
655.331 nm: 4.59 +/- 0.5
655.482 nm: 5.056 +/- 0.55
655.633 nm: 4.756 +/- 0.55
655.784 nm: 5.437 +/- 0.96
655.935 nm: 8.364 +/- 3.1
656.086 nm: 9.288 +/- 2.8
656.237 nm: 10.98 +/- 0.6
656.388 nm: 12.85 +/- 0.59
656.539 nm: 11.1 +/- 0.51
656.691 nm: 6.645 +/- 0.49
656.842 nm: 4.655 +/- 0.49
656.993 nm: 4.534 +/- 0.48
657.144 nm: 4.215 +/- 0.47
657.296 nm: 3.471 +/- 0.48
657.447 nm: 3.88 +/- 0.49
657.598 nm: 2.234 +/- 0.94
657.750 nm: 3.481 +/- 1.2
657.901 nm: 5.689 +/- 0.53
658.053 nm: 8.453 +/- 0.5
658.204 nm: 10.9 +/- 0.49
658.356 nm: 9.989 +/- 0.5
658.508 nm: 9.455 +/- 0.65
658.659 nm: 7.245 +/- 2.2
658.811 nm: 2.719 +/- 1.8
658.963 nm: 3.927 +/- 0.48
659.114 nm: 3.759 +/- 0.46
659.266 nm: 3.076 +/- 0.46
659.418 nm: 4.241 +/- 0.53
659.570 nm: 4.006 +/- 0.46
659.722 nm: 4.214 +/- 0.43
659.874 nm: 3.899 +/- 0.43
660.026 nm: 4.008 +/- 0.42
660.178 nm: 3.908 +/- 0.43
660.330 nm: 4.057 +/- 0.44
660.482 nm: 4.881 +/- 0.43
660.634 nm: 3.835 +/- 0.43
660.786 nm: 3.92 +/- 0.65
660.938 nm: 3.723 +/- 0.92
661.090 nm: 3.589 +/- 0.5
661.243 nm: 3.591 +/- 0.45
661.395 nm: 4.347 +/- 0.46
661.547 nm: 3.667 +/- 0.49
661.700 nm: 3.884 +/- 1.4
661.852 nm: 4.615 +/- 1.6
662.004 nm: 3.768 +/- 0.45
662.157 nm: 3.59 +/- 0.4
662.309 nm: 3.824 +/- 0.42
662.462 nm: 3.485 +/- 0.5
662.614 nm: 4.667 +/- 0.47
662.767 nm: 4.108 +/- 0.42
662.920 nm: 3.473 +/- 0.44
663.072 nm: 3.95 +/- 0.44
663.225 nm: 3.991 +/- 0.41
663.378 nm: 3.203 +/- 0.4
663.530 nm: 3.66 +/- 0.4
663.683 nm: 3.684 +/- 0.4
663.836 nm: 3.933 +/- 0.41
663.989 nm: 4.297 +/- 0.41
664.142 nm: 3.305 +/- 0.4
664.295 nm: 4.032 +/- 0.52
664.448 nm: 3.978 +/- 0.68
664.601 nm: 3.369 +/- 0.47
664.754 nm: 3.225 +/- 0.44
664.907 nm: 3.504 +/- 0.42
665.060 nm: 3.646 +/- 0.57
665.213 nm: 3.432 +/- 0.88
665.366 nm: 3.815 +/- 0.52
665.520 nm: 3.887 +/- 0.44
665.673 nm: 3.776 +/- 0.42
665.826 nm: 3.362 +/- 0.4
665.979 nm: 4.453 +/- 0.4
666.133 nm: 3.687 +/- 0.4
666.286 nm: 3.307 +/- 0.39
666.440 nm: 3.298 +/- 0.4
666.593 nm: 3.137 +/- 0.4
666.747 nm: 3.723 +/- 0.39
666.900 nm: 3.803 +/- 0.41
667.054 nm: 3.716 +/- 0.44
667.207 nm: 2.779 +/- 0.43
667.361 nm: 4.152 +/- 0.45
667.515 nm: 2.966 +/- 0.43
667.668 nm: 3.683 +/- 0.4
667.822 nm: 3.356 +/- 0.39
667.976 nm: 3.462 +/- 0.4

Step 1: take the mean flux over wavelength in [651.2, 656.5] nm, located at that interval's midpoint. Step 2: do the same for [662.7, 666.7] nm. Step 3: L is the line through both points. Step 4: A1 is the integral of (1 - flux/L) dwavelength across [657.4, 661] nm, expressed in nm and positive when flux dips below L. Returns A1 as -0.355 nm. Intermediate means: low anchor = 5.35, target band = 4.99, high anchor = 3.67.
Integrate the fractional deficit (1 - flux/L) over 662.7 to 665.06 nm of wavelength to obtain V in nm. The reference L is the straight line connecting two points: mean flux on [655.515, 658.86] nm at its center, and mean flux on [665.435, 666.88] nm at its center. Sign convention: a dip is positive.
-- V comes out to 0.39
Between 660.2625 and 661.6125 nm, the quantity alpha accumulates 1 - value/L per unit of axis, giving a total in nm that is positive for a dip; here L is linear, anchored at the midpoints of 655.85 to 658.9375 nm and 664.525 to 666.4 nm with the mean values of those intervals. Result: 0.38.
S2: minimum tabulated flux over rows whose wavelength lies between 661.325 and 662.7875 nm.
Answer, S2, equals 3.485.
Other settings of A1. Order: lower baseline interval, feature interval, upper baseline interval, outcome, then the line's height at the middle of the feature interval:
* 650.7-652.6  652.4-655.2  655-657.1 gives 0.33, 5.44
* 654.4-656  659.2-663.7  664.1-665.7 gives 0.54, 4.44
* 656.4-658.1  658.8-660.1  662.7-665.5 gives 0.30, 4.94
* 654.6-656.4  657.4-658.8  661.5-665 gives -0.19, 5.94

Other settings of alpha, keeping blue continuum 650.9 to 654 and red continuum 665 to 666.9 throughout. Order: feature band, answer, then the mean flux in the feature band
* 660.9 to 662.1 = -0.03 nm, 3.9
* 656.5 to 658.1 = -0.48 nm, 5.11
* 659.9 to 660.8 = -0.06 nm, 4.1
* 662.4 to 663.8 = -0.03 nm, 3.81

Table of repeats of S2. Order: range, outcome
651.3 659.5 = 2.234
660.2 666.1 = 3.203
